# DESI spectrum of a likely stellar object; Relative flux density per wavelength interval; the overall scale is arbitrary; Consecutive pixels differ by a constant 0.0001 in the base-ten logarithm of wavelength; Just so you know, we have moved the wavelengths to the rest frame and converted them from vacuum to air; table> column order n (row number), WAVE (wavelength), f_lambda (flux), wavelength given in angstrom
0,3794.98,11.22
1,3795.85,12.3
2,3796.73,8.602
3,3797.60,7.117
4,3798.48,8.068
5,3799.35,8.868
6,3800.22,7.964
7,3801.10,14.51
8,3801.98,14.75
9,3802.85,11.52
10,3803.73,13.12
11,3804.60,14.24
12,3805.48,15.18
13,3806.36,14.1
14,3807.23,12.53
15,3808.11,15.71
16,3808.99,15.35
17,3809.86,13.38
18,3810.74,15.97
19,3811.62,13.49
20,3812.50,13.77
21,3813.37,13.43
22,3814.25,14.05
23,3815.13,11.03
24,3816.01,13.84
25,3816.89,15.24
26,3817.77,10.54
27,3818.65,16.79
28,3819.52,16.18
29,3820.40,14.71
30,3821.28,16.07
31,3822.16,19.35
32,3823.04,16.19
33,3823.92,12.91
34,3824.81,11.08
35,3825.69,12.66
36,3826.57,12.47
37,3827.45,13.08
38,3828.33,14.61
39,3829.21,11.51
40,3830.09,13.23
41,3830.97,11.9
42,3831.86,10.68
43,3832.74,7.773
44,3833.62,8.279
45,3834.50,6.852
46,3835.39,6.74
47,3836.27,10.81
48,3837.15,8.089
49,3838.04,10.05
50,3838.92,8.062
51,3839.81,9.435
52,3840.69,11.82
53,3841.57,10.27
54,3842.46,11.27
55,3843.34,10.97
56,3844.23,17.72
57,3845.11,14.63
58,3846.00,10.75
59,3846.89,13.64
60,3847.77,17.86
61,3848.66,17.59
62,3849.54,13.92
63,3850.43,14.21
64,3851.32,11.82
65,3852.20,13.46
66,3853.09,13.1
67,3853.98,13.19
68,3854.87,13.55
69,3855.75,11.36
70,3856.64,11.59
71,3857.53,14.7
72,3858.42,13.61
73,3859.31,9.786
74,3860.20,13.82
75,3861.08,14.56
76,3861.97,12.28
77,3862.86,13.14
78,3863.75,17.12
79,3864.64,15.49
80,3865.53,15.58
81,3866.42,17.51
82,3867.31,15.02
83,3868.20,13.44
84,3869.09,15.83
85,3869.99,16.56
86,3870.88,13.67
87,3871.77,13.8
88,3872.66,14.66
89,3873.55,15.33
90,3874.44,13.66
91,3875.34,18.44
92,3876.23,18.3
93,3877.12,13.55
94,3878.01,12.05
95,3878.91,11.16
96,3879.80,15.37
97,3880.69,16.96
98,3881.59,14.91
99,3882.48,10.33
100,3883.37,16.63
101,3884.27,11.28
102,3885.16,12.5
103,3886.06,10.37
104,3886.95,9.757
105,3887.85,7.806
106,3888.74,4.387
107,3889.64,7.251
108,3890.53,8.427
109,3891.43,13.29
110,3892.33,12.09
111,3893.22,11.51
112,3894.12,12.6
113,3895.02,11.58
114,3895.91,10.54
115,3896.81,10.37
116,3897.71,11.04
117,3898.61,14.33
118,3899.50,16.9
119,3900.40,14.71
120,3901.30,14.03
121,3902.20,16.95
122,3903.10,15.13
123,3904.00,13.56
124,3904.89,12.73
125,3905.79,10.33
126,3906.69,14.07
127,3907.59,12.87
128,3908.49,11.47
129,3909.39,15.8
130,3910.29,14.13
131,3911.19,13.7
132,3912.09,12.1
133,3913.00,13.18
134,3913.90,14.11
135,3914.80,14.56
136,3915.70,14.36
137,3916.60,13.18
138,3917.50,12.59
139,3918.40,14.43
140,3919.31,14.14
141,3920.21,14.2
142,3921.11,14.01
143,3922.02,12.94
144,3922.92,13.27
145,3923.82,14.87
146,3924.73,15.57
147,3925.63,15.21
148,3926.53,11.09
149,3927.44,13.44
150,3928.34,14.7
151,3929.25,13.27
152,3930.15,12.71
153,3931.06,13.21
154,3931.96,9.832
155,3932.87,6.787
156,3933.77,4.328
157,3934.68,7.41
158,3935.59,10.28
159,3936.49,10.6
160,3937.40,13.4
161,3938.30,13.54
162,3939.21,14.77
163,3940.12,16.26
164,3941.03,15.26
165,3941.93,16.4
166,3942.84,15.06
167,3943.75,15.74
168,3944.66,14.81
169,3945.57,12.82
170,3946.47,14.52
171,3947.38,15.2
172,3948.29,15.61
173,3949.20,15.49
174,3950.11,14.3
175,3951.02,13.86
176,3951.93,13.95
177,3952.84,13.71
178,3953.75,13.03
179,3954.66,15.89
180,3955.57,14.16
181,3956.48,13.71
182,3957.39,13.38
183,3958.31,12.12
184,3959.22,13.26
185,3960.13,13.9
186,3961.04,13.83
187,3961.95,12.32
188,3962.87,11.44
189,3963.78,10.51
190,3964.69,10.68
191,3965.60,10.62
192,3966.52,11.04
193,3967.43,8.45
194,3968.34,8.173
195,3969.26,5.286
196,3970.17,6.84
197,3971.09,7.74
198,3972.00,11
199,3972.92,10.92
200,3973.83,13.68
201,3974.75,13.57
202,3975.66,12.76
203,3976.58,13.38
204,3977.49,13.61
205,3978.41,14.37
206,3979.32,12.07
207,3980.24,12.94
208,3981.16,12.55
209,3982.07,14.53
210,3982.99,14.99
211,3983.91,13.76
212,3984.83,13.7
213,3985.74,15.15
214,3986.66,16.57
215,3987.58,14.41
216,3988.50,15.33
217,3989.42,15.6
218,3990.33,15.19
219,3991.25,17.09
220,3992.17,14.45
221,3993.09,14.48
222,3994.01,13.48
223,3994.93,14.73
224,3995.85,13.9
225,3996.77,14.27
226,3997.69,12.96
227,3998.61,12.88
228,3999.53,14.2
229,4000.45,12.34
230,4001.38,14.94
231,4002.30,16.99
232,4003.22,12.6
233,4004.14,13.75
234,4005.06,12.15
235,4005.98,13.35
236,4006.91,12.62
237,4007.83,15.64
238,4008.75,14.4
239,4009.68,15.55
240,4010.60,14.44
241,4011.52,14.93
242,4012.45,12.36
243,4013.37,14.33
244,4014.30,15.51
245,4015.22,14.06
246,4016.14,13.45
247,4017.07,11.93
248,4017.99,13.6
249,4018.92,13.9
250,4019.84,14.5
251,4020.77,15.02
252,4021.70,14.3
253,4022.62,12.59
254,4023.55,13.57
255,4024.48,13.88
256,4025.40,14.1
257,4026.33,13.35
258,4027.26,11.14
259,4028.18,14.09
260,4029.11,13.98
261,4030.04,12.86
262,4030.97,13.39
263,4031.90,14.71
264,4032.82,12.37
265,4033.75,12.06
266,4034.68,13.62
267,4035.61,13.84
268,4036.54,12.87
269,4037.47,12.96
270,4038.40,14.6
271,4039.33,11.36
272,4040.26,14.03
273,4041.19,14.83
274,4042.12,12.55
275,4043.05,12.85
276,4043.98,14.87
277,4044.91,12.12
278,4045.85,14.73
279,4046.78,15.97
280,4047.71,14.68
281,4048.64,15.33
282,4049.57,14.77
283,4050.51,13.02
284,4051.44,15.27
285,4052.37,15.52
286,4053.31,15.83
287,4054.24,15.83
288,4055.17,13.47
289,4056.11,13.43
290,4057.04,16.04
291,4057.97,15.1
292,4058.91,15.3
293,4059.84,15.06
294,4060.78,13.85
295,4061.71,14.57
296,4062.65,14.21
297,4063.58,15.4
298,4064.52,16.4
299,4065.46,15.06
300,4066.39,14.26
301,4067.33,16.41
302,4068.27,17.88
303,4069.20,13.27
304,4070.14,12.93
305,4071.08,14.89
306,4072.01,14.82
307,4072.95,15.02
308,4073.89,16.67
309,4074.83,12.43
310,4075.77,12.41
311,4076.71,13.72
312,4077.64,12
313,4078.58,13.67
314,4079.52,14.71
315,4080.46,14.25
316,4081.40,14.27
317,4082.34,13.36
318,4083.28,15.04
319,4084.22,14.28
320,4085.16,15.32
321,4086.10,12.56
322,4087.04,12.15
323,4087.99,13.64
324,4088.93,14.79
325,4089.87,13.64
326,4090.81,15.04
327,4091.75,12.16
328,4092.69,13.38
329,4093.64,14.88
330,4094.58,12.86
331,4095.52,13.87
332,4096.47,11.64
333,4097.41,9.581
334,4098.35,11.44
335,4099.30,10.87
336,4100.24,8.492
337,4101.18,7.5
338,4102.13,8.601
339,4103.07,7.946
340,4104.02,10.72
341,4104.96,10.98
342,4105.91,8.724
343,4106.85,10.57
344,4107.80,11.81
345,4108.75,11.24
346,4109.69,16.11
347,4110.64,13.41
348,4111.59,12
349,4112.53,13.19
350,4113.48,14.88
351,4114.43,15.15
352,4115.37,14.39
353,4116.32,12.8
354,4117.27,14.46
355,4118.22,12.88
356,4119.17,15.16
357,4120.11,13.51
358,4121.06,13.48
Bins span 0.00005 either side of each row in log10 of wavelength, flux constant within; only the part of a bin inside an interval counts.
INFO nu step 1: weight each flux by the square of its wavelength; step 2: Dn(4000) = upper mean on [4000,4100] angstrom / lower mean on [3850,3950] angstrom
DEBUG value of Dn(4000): 1.13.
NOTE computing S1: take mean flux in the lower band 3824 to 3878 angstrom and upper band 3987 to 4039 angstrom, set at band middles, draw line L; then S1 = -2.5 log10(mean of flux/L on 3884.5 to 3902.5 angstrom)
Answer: 0.16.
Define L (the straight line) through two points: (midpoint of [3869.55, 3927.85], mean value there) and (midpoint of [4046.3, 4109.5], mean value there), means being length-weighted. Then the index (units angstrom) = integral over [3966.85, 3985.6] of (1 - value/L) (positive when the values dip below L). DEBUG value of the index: 2.2 angstrom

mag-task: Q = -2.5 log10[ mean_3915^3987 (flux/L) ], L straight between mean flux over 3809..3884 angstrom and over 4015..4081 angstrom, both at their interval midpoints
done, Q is 0.07 mag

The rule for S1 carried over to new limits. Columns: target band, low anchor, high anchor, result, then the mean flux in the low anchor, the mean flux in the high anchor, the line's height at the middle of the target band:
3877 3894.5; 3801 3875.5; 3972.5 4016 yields 0.17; 13.3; 14.1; 13.6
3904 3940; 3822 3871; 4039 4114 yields 0.02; 12.8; 13.5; 13.1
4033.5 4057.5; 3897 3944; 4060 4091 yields 0.00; 13.3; 14.3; 14.1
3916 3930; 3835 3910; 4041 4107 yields -0.05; 13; 13.6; 13.1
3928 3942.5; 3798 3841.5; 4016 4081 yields 0.11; 12.5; 14.1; 13.3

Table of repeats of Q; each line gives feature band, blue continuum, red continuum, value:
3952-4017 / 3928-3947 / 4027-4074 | 0.01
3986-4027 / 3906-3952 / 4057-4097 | -0.03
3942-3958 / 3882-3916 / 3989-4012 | -0.09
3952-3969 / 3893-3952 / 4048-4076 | 0.13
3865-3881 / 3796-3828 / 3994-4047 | -0.12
